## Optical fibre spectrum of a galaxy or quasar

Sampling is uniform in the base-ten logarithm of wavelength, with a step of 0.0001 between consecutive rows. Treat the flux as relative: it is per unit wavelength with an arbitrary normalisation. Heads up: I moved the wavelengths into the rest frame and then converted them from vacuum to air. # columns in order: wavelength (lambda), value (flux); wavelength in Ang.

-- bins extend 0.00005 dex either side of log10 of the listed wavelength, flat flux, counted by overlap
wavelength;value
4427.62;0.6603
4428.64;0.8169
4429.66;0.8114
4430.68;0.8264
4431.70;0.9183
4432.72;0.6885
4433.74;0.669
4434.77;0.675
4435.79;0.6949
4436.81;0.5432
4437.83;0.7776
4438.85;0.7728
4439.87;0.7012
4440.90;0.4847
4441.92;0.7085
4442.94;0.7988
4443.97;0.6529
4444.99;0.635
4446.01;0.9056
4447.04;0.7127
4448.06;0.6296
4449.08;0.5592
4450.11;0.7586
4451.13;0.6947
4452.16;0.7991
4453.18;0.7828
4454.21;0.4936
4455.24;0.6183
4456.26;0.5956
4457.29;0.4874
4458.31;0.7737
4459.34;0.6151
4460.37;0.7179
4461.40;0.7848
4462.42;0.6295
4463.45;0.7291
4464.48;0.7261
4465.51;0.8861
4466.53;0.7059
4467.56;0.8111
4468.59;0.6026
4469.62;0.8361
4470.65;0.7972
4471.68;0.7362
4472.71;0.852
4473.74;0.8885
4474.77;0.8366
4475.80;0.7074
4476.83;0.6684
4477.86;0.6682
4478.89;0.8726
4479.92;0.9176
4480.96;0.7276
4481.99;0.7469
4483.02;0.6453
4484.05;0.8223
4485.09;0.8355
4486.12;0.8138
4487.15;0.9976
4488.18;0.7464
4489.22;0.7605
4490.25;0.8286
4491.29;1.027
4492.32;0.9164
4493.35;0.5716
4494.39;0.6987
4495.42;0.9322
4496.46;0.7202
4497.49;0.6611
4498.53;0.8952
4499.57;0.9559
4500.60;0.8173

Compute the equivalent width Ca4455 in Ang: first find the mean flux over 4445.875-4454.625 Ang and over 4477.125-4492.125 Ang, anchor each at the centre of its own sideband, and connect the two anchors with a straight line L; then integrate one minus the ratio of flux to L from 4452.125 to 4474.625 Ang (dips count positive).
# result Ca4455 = 0.7 Ang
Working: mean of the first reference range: 0.697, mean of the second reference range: 0.815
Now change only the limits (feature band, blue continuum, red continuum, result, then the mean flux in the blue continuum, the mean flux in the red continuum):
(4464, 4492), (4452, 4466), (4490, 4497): -1.5 Ang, 0.685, 0.813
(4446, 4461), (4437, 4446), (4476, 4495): 1.1 Ang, 0.698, 0.792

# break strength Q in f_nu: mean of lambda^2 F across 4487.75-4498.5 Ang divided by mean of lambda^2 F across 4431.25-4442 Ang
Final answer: 1.17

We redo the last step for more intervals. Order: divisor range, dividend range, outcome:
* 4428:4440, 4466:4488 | 1.08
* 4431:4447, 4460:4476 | 1.10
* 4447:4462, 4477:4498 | 1.21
